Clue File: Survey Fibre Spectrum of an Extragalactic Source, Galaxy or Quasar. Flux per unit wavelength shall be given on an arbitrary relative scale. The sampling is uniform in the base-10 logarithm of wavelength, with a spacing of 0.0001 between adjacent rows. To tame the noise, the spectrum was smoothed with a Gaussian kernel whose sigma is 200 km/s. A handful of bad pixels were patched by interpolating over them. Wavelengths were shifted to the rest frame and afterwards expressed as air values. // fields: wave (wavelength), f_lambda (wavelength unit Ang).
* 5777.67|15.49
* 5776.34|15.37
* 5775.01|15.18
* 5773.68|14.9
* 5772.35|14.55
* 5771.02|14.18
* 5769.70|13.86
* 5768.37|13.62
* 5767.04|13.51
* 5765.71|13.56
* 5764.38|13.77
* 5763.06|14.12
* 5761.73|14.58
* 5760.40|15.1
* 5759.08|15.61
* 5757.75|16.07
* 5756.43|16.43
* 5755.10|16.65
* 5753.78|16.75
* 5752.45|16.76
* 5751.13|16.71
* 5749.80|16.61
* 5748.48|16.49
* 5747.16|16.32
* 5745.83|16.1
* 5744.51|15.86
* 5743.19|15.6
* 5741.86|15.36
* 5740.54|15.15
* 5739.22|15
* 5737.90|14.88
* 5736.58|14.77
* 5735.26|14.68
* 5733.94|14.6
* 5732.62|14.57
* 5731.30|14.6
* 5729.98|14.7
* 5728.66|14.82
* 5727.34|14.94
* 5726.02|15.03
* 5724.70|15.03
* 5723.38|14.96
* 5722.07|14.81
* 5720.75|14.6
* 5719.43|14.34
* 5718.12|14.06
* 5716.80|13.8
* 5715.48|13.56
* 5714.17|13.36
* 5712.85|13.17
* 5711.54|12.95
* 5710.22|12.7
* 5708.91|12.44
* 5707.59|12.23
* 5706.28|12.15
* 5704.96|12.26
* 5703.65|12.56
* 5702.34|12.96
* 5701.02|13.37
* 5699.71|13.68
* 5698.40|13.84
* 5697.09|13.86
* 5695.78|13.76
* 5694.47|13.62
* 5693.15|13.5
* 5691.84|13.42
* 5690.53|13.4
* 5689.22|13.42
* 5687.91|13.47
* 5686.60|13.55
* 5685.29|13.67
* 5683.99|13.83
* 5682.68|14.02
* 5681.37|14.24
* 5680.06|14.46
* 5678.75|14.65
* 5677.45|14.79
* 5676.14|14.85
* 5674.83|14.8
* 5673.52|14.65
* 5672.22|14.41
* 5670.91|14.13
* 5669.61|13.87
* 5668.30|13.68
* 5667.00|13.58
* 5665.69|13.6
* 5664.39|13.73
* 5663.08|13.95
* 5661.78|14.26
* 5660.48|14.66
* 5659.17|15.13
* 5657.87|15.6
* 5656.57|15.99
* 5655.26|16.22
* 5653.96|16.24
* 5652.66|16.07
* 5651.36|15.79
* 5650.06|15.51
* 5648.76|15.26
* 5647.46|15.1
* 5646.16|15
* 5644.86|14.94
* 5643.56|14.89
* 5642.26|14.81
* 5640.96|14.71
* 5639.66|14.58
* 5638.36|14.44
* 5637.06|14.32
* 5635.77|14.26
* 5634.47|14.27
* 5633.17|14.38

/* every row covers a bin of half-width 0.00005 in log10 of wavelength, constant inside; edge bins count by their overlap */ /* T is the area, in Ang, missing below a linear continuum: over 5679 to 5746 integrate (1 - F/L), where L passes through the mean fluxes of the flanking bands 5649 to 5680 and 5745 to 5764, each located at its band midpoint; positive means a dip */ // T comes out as 6.1 Ang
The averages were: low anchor 14.8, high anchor 16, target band 14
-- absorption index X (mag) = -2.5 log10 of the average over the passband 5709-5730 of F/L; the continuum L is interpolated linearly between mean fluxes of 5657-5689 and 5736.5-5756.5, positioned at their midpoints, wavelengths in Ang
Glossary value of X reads 0.09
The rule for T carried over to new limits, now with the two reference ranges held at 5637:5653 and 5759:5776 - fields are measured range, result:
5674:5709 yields 2.8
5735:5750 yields -1.1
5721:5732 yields -0.2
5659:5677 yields 0.8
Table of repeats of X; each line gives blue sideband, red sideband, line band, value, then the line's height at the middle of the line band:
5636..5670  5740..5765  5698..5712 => 0.20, 15.3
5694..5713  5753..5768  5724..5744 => -0.06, 14.1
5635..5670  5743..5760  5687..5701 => 0.14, 15.4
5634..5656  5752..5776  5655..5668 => 0.04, 15.1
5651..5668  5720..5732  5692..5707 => 0.13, 14.9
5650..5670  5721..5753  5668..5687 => 0.05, 15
